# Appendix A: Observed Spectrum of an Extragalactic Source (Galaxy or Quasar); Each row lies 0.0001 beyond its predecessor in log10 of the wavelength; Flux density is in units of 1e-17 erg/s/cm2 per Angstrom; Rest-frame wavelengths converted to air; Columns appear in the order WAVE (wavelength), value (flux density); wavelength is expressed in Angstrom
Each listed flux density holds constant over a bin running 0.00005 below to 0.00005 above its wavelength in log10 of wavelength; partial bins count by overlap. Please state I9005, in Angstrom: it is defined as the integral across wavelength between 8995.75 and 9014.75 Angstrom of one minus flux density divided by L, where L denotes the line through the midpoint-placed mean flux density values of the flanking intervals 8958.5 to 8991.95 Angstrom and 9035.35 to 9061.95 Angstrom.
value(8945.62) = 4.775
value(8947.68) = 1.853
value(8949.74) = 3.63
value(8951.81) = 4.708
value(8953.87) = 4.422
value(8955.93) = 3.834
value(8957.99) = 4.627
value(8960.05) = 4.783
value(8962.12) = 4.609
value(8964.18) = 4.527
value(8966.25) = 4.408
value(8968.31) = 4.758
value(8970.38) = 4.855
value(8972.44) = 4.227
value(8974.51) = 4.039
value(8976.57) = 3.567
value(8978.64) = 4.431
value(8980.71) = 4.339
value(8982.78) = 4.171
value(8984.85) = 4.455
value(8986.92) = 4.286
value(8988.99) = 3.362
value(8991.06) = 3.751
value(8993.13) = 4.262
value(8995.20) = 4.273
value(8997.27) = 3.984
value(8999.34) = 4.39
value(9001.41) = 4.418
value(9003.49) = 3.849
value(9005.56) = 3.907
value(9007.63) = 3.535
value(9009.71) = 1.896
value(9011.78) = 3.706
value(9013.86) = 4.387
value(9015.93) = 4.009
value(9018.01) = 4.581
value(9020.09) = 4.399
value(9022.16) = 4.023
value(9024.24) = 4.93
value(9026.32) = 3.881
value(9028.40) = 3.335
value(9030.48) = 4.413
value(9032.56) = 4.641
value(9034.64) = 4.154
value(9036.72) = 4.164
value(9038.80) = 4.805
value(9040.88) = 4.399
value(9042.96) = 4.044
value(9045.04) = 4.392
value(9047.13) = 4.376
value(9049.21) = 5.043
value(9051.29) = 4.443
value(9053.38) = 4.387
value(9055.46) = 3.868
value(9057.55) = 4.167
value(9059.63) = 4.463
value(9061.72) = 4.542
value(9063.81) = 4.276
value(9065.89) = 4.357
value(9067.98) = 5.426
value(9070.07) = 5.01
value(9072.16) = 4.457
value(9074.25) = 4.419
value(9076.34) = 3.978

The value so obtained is 2.4 Angstrom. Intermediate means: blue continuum 4.29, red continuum 4.38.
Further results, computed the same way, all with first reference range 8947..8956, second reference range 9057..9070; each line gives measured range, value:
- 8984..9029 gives 1.8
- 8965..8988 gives -2.3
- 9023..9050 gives 0.3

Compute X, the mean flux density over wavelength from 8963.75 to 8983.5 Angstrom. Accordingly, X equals 4.33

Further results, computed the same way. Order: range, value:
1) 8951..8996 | 4.3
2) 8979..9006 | 4.12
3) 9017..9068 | 4.36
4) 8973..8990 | 4.08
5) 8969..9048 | 4.12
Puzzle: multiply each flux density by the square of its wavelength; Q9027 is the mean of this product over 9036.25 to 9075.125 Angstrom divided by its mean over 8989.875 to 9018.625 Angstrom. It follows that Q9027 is 1.2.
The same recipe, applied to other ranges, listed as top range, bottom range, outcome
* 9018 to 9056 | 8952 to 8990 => 1.02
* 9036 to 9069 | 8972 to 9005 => 1.10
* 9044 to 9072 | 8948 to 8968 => 1.07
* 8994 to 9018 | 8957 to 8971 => 0.84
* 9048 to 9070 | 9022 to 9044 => 1.07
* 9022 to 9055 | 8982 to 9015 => 1.12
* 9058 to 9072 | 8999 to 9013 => 1.29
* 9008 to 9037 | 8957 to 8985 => 0.92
